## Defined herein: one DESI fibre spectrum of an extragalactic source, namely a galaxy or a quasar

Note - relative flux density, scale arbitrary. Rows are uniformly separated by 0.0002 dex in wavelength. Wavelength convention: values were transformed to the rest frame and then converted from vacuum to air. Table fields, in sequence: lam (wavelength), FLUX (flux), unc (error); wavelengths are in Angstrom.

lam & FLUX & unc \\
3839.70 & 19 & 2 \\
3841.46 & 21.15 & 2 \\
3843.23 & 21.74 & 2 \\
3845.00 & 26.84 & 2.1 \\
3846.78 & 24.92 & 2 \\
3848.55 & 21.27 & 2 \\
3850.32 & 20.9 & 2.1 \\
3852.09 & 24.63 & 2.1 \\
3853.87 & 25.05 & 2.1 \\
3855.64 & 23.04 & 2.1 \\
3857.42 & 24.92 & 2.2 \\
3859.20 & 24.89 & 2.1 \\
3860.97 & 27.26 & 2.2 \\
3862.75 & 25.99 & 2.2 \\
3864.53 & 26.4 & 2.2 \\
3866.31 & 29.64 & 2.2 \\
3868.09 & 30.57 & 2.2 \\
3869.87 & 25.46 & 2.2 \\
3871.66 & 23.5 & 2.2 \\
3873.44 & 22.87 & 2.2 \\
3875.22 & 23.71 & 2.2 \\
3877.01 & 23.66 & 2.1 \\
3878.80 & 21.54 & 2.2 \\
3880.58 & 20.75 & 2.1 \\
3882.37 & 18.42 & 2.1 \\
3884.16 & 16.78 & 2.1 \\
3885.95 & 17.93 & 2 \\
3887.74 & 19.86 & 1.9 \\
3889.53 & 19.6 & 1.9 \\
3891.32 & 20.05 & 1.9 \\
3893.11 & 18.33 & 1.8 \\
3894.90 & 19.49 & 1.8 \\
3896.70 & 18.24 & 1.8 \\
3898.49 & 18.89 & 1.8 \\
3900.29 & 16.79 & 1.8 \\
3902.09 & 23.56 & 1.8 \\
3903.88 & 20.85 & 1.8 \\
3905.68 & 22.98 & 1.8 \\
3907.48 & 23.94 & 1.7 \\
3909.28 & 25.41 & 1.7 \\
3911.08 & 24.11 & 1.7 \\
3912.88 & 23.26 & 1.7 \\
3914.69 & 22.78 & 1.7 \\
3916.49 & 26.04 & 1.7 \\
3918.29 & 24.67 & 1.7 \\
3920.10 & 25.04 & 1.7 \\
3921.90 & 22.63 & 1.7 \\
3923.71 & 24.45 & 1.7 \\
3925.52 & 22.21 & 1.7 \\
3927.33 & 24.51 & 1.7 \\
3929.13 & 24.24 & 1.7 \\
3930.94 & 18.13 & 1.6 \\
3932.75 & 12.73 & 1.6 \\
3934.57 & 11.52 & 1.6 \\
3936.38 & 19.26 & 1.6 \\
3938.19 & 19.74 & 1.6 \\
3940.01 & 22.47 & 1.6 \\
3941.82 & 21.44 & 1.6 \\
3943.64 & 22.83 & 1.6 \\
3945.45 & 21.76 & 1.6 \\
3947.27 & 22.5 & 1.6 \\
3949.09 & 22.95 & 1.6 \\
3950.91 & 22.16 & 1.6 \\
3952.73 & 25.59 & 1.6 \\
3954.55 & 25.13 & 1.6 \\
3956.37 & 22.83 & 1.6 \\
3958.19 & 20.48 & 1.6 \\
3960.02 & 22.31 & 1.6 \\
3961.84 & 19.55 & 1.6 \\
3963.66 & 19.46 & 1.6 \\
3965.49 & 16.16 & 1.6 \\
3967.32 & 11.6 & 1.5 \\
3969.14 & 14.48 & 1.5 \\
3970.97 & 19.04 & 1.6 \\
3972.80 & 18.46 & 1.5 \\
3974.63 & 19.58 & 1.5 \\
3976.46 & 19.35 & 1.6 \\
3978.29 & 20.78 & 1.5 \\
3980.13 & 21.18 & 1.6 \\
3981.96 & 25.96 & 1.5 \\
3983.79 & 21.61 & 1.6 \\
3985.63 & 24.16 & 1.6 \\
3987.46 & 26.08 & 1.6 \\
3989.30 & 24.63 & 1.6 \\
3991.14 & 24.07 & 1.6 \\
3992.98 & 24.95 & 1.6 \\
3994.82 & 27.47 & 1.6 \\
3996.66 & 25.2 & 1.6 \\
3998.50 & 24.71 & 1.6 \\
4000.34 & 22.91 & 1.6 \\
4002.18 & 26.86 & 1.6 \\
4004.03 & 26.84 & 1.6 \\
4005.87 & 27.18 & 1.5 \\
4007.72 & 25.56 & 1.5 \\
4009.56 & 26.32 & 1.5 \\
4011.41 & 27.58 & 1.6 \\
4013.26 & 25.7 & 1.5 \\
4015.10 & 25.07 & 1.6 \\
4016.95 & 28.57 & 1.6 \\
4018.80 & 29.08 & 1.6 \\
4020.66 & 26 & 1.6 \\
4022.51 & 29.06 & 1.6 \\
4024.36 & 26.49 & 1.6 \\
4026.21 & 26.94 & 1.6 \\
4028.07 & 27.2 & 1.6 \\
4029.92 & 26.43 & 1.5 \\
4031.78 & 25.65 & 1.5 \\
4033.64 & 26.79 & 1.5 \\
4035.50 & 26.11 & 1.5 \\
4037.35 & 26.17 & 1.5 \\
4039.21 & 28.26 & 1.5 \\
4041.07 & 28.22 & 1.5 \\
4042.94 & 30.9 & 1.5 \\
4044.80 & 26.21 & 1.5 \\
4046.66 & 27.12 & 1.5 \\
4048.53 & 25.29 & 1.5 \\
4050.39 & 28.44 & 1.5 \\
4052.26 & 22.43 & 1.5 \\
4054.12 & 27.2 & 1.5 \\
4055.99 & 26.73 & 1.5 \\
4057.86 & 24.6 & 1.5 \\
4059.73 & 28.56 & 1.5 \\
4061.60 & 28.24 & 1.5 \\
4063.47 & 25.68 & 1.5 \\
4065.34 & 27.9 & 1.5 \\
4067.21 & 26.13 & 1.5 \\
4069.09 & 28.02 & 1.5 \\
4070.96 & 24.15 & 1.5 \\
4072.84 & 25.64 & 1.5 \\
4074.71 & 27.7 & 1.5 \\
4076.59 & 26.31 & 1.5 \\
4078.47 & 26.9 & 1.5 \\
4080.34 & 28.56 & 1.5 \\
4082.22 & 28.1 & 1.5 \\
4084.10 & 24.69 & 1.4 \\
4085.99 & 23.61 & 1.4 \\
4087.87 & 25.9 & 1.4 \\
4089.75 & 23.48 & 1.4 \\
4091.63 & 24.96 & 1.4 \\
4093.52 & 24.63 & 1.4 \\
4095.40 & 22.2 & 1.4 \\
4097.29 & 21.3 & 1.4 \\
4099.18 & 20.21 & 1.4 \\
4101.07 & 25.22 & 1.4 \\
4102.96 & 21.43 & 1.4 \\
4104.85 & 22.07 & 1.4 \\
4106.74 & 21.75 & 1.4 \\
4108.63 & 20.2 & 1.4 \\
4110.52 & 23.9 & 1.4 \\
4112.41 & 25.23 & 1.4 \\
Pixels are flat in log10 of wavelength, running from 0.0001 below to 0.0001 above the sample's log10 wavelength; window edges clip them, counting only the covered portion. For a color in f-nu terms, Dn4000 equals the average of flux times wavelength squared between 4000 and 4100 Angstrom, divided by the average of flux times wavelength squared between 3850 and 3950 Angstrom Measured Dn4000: 1.3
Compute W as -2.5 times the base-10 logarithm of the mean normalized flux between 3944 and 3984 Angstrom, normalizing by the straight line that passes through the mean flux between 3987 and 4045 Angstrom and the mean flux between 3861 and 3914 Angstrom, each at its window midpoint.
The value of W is 0.20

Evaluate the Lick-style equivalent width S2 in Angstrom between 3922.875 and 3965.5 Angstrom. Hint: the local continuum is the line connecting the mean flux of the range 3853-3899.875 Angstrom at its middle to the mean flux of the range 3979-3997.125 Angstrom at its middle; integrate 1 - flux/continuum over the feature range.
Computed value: 4.64 Angstrom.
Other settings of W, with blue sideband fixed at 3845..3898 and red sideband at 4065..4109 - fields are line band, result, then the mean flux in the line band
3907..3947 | 0.06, 21.9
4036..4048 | -0.14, 27.7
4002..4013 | -0.12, 26.6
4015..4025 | -0.15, 27.6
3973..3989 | 0.07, 22.3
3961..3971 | 0.39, 16.5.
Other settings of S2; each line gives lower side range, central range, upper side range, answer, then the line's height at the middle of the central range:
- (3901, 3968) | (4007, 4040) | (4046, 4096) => -3.10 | 24.5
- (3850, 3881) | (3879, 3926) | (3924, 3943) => 1.15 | 22.1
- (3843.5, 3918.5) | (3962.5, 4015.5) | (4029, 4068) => 5.43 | 25.4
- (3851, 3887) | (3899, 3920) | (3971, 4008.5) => 0.59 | 23.8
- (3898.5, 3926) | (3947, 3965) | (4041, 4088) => 1.48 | 24.1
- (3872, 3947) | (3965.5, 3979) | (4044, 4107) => 3.15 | 22.8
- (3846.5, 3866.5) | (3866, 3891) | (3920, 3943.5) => 1.44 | 23.5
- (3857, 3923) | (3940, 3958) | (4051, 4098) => 0.61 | 23.7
